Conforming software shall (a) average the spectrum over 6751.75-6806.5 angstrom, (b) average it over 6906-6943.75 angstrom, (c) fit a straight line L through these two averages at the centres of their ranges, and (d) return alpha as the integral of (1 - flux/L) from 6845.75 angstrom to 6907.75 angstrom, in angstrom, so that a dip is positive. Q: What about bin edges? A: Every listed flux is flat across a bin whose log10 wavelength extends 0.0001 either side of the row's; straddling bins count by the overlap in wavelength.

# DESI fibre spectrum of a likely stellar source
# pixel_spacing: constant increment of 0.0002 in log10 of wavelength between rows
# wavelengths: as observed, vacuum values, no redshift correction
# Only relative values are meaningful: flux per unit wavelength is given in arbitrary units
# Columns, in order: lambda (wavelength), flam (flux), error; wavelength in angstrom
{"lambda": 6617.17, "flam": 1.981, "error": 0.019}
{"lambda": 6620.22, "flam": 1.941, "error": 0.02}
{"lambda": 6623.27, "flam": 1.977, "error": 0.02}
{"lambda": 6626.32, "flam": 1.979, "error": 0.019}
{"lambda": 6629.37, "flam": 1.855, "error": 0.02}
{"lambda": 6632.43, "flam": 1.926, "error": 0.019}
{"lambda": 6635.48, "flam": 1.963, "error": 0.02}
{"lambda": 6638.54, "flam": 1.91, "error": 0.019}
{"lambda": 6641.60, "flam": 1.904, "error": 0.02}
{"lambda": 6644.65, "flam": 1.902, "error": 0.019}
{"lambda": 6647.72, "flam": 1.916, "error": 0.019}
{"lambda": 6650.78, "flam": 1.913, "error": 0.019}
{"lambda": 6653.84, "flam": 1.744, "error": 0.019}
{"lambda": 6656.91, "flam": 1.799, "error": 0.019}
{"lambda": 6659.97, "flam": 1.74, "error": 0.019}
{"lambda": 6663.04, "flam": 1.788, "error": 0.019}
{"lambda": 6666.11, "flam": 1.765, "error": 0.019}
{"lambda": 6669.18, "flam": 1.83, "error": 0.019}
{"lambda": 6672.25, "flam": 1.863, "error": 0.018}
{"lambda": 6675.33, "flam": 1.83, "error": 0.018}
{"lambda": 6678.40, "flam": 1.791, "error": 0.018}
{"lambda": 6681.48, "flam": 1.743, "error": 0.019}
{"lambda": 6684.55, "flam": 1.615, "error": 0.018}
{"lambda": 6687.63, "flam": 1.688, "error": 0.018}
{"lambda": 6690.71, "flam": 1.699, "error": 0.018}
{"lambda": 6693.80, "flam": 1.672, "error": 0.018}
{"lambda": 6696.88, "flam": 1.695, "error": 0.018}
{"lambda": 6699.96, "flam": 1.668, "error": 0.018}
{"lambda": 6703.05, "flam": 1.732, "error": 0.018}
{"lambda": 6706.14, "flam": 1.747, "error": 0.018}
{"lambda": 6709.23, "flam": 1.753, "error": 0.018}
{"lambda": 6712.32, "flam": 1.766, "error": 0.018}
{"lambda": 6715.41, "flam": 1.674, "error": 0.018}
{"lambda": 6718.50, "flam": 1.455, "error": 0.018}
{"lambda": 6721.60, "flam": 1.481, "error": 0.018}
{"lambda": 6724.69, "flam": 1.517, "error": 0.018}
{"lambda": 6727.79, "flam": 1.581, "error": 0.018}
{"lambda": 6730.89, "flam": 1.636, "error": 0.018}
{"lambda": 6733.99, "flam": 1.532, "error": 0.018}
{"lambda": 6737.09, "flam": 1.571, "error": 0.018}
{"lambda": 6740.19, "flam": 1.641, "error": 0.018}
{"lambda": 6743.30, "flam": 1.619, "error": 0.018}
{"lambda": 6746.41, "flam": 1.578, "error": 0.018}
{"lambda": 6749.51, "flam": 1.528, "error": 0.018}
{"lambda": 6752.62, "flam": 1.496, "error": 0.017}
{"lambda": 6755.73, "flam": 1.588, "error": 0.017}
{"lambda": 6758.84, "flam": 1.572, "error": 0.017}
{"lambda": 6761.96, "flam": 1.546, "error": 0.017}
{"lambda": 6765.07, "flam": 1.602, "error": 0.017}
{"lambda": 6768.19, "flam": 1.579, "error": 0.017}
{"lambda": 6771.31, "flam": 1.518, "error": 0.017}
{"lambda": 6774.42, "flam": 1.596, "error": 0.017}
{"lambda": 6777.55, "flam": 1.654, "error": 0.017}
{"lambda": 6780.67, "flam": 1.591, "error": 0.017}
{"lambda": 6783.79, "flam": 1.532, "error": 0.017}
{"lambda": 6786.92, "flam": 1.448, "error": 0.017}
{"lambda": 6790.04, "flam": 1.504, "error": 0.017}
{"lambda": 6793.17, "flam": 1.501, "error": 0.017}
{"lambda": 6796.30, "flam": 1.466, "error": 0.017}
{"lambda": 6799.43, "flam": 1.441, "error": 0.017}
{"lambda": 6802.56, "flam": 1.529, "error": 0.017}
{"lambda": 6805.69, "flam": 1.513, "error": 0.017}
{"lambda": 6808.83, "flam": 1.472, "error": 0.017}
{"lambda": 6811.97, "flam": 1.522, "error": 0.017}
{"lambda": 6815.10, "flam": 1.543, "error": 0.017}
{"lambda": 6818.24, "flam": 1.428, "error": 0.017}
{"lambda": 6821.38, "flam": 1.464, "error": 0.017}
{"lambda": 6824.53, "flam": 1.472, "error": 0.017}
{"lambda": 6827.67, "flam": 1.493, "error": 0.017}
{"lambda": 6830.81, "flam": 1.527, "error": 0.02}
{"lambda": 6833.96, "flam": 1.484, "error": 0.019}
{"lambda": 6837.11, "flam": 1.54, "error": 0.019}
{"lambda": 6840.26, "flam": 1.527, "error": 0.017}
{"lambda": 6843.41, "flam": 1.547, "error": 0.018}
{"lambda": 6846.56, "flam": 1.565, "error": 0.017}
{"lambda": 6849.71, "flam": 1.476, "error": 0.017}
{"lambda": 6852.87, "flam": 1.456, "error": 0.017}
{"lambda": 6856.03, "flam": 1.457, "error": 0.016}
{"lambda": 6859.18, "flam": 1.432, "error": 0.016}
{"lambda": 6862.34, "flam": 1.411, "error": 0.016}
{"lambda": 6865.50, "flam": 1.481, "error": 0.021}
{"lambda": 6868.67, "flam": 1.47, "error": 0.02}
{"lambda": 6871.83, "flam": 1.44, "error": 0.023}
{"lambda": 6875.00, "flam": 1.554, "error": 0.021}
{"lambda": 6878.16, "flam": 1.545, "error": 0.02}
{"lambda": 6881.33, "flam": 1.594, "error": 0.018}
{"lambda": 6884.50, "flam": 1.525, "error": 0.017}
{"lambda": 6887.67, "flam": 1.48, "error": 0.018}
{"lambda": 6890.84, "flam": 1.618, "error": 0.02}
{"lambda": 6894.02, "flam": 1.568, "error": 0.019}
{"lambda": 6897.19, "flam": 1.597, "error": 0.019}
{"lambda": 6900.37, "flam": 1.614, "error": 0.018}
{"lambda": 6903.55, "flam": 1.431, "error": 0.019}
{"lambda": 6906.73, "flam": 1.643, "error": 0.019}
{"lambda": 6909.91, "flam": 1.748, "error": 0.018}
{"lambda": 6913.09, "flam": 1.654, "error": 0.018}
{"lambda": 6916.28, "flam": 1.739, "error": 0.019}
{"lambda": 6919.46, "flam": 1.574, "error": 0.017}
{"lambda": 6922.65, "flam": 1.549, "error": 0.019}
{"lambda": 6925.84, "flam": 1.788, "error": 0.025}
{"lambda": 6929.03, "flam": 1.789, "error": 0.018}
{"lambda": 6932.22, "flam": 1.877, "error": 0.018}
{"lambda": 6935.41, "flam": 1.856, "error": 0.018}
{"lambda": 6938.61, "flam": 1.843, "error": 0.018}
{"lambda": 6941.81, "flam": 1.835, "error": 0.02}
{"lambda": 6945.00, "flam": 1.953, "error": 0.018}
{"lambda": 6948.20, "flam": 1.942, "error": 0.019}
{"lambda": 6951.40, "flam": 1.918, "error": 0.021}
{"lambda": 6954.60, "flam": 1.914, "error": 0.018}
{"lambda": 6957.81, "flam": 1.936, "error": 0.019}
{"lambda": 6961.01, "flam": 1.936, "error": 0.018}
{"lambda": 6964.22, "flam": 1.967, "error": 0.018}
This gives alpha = 6.0 angstrom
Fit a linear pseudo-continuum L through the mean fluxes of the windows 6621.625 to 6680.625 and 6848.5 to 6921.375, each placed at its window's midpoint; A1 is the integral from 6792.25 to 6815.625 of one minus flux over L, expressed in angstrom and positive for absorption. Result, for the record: 2.23 angstrom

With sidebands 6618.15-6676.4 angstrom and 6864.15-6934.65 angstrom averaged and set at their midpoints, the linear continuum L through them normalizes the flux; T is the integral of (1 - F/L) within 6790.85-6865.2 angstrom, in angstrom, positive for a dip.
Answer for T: 8.5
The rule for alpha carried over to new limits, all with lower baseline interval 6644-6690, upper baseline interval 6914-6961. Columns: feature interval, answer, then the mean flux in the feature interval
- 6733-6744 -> 1.3 angstrom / 1.59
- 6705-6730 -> 2.5 angstrom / 1.62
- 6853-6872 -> 3.8 angstrom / 1.45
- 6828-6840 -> 2.0 angstrom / 1.52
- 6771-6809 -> 6.0 angstrom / 1.52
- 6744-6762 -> 2.5 angstrom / 1.55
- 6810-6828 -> 3.2 angstrom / 1.49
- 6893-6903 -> 1.3 angstrom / 1.58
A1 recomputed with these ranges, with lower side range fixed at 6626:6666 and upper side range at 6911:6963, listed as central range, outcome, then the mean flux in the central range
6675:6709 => 2.6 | 1.71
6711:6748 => 5.3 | 1.59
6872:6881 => 1.4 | 1.54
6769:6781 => 1.7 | 1.59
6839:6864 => 4.8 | 1.48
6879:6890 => 1.7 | 1.54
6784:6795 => 2.1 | 1.49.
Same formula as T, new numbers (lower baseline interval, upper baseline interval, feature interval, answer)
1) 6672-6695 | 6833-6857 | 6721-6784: 2.5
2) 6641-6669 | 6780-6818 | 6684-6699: 0.6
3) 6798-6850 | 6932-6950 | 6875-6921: 4.0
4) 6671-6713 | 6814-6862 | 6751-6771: 0.7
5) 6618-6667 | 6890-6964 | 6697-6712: 1.0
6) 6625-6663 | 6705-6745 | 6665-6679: -0.3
